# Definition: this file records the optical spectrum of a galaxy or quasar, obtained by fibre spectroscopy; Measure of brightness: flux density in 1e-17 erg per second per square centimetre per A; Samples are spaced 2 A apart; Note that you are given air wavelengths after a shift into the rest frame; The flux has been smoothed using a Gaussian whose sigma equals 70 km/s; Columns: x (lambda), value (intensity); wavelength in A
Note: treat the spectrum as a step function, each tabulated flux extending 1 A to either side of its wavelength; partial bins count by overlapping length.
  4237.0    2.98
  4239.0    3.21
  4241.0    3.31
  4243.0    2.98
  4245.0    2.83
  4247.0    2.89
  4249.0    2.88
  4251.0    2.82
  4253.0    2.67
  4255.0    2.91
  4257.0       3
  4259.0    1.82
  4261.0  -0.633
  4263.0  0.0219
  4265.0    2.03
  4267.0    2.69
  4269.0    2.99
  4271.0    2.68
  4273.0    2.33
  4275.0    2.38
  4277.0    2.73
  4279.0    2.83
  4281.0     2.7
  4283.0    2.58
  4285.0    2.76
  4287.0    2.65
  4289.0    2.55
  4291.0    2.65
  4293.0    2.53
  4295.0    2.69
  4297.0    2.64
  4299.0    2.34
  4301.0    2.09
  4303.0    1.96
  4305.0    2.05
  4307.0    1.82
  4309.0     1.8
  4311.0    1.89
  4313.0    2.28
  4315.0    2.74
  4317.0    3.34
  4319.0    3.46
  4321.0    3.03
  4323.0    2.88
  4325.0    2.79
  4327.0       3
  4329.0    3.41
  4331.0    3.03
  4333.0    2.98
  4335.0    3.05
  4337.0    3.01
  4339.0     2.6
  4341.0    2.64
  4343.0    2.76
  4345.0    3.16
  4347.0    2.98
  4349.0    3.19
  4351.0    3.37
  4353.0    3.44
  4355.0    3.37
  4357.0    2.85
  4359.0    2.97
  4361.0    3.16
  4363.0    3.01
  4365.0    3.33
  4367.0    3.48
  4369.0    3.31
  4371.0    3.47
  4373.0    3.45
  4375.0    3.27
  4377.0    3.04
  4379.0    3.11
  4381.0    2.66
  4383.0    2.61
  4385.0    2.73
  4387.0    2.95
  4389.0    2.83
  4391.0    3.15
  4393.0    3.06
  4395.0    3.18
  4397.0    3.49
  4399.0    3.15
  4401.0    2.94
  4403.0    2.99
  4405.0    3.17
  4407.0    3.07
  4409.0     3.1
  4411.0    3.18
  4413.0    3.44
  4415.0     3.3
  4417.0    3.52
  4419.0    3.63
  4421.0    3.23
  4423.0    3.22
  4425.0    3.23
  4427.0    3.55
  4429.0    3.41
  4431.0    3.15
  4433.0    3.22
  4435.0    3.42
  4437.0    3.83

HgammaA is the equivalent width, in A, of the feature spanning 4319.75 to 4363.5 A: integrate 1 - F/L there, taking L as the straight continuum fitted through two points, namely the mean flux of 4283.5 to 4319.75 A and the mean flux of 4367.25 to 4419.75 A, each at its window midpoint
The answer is -4.4 A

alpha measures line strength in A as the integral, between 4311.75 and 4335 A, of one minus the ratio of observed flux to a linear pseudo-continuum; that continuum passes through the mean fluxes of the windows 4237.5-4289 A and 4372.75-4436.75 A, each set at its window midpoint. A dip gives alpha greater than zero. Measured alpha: -1.70 A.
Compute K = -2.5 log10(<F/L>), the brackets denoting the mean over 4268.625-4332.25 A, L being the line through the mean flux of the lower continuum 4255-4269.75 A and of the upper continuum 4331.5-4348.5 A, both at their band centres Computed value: -0.14 mag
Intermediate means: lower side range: 1.76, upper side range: 2.91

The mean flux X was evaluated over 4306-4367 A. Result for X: 2.92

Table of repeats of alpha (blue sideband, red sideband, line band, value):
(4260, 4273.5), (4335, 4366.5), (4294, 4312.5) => 1.11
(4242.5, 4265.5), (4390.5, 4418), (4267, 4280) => -2.01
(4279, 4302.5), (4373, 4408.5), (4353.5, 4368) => -1.42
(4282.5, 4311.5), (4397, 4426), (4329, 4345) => -1.64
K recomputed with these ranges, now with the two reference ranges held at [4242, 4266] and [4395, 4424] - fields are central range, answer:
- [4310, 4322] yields -0.07 mag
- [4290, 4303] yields 0.01 mag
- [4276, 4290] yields -0.13 mag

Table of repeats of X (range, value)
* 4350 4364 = 3.17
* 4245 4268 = 2.13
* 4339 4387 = 3.09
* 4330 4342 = 2.88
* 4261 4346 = 2.55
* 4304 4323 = 2.51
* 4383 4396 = 2.95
